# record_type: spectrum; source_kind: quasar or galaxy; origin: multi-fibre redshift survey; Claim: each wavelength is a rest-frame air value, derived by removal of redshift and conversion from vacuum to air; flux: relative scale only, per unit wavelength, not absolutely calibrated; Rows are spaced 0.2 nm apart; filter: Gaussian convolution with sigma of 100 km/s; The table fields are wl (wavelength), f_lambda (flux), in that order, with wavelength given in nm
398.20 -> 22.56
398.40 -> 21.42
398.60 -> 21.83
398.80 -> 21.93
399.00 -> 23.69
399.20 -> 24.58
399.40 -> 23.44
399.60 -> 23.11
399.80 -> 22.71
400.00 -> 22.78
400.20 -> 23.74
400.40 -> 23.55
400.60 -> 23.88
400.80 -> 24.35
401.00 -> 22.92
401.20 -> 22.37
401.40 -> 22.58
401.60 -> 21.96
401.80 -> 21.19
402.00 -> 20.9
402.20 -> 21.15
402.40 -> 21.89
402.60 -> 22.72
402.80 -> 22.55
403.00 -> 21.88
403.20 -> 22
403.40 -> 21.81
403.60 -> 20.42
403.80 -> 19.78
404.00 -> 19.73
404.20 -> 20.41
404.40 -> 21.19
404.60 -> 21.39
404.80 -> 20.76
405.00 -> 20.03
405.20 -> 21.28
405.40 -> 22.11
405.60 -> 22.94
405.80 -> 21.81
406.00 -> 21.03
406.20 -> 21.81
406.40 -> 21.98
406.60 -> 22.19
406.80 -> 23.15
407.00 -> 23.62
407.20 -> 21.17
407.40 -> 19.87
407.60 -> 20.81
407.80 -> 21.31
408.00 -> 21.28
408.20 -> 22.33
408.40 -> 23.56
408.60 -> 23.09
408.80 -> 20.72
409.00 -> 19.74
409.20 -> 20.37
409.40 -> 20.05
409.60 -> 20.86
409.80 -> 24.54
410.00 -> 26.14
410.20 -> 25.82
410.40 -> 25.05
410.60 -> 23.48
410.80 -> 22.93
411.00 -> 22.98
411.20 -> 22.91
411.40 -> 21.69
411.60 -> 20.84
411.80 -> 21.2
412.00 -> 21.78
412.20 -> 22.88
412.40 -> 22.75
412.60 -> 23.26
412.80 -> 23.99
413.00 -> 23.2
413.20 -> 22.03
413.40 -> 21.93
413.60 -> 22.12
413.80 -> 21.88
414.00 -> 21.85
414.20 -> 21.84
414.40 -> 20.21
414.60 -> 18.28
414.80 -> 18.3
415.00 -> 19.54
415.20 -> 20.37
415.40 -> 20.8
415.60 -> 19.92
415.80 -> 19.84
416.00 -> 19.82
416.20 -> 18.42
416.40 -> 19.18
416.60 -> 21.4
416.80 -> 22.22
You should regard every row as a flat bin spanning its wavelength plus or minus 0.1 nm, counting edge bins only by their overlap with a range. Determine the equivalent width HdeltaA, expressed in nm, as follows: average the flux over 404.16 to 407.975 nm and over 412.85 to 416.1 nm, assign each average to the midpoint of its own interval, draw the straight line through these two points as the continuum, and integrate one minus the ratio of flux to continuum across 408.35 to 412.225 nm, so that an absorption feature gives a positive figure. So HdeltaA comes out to -0.25 nm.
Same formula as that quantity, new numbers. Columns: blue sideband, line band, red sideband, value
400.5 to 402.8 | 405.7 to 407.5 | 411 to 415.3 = 0.02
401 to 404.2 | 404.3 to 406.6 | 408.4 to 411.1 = 0.05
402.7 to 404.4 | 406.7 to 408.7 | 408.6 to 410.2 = -0.02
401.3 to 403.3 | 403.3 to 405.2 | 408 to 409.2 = 0.10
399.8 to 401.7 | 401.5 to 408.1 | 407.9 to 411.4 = 0.42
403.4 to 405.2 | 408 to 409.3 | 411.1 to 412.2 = -0.02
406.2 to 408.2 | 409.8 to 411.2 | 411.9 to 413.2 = -0.12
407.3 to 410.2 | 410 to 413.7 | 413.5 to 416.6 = -0.32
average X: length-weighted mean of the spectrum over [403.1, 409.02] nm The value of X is 21.5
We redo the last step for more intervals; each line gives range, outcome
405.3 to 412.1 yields 22.2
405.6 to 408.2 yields 21.7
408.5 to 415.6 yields 22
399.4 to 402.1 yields 22.8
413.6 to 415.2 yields 20.4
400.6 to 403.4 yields 22.2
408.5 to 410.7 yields 22.7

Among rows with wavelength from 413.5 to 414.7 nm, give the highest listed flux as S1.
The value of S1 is 22.12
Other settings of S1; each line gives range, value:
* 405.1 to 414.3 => 26.14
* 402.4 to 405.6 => 22.94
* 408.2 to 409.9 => 24.54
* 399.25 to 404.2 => 24.35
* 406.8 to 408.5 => 23.62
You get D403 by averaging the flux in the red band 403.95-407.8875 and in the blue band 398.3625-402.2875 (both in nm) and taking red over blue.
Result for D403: 0.94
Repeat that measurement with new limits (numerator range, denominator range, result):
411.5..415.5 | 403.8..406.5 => 1.01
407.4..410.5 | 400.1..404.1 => 1.01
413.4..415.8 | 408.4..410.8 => 0.90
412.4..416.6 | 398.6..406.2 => 0.95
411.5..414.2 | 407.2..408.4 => 1.04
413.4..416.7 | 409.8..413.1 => 0.87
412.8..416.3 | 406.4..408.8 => 0.94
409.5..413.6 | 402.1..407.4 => 1.07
